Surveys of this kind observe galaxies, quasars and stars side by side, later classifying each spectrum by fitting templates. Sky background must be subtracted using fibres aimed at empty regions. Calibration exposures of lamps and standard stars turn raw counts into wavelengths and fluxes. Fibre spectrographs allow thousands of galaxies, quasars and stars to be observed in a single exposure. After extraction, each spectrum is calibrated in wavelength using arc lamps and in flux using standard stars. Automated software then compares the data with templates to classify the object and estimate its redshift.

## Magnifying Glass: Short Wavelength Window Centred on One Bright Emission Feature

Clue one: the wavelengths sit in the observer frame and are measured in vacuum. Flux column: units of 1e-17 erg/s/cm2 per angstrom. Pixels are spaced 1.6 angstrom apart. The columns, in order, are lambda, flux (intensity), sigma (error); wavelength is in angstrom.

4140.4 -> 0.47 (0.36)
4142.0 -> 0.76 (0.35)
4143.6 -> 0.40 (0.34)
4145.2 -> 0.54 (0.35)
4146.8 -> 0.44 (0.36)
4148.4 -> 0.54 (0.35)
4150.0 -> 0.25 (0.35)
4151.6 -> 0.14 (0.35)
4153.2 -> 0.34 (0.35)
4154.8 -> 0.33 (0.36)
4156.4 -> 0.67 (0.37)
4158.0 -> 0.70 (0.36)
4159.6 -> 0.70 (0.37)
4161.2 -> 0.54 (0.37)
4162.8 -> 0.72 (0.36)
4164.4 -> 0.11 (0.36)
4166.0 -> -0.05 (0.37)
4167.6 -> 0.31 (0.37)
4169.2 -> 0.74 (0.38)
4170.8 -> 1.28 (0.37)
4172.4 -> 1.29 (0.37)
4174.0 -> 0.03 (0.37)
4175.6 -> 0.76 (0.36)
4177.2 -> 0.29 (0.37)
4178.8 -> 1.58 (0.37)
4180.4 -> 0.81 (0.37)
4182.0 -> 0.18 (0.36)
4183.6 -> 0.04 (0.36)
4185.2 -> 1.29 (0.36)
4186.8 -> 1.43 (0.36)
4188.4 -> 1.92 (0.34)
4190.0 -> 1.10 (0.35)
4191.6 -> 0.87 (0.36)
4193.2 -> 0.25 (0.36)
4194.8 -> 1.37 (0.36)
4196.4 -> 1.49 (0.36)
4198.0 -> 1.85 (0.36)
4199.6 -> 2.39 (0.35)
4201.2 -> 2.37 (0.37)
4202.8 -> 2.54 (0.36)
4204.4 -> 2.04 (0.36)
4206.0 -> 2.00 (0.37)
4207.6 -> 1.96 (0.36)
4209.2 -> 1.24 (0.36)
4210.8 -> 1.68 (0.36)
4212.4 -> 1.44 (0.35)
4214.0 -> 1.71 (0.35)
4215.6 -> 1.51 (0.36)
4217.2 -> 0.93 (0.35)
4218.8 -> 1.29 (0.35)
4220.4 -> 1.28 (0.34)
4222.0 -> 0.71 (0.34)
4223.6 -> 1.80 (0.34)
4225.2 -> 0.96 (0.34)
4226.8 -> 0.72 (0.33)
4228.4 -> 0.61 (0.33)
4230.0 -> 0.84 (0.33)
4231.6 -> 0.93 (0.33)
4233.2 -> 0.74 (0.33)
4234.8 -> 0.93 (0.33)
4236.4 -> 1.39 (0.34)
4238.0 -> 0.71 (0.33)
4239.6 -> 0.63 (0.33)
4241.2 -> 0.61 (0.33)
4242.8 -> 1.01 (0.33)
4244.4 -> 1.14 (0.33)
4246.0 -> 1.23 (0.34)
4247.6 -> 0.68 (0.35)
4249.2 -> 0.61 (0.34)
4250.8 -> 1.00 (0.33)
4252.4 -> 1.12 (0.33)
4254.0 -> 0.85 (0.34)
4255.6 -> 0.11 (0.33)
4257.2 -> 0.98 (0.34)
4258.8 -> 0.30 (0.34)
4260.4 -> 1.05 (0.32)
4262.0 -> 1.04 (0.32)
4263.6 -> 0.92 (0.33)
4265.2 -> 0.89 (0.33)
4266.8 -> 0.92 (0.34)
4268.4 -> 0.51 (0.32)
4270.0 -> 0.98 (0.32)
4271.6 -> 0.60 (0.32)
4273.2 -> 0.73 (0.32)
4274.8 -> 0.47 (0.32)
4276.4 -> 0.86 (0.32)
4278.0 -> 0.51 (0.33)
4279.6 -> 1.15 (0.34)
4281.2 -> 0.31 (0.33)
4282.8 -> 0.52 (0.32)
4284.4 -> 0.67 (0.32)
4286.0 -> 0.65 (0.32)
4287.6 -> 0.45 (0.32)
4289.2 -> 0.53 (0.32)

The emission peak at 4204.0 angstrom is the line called Lyman alpha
